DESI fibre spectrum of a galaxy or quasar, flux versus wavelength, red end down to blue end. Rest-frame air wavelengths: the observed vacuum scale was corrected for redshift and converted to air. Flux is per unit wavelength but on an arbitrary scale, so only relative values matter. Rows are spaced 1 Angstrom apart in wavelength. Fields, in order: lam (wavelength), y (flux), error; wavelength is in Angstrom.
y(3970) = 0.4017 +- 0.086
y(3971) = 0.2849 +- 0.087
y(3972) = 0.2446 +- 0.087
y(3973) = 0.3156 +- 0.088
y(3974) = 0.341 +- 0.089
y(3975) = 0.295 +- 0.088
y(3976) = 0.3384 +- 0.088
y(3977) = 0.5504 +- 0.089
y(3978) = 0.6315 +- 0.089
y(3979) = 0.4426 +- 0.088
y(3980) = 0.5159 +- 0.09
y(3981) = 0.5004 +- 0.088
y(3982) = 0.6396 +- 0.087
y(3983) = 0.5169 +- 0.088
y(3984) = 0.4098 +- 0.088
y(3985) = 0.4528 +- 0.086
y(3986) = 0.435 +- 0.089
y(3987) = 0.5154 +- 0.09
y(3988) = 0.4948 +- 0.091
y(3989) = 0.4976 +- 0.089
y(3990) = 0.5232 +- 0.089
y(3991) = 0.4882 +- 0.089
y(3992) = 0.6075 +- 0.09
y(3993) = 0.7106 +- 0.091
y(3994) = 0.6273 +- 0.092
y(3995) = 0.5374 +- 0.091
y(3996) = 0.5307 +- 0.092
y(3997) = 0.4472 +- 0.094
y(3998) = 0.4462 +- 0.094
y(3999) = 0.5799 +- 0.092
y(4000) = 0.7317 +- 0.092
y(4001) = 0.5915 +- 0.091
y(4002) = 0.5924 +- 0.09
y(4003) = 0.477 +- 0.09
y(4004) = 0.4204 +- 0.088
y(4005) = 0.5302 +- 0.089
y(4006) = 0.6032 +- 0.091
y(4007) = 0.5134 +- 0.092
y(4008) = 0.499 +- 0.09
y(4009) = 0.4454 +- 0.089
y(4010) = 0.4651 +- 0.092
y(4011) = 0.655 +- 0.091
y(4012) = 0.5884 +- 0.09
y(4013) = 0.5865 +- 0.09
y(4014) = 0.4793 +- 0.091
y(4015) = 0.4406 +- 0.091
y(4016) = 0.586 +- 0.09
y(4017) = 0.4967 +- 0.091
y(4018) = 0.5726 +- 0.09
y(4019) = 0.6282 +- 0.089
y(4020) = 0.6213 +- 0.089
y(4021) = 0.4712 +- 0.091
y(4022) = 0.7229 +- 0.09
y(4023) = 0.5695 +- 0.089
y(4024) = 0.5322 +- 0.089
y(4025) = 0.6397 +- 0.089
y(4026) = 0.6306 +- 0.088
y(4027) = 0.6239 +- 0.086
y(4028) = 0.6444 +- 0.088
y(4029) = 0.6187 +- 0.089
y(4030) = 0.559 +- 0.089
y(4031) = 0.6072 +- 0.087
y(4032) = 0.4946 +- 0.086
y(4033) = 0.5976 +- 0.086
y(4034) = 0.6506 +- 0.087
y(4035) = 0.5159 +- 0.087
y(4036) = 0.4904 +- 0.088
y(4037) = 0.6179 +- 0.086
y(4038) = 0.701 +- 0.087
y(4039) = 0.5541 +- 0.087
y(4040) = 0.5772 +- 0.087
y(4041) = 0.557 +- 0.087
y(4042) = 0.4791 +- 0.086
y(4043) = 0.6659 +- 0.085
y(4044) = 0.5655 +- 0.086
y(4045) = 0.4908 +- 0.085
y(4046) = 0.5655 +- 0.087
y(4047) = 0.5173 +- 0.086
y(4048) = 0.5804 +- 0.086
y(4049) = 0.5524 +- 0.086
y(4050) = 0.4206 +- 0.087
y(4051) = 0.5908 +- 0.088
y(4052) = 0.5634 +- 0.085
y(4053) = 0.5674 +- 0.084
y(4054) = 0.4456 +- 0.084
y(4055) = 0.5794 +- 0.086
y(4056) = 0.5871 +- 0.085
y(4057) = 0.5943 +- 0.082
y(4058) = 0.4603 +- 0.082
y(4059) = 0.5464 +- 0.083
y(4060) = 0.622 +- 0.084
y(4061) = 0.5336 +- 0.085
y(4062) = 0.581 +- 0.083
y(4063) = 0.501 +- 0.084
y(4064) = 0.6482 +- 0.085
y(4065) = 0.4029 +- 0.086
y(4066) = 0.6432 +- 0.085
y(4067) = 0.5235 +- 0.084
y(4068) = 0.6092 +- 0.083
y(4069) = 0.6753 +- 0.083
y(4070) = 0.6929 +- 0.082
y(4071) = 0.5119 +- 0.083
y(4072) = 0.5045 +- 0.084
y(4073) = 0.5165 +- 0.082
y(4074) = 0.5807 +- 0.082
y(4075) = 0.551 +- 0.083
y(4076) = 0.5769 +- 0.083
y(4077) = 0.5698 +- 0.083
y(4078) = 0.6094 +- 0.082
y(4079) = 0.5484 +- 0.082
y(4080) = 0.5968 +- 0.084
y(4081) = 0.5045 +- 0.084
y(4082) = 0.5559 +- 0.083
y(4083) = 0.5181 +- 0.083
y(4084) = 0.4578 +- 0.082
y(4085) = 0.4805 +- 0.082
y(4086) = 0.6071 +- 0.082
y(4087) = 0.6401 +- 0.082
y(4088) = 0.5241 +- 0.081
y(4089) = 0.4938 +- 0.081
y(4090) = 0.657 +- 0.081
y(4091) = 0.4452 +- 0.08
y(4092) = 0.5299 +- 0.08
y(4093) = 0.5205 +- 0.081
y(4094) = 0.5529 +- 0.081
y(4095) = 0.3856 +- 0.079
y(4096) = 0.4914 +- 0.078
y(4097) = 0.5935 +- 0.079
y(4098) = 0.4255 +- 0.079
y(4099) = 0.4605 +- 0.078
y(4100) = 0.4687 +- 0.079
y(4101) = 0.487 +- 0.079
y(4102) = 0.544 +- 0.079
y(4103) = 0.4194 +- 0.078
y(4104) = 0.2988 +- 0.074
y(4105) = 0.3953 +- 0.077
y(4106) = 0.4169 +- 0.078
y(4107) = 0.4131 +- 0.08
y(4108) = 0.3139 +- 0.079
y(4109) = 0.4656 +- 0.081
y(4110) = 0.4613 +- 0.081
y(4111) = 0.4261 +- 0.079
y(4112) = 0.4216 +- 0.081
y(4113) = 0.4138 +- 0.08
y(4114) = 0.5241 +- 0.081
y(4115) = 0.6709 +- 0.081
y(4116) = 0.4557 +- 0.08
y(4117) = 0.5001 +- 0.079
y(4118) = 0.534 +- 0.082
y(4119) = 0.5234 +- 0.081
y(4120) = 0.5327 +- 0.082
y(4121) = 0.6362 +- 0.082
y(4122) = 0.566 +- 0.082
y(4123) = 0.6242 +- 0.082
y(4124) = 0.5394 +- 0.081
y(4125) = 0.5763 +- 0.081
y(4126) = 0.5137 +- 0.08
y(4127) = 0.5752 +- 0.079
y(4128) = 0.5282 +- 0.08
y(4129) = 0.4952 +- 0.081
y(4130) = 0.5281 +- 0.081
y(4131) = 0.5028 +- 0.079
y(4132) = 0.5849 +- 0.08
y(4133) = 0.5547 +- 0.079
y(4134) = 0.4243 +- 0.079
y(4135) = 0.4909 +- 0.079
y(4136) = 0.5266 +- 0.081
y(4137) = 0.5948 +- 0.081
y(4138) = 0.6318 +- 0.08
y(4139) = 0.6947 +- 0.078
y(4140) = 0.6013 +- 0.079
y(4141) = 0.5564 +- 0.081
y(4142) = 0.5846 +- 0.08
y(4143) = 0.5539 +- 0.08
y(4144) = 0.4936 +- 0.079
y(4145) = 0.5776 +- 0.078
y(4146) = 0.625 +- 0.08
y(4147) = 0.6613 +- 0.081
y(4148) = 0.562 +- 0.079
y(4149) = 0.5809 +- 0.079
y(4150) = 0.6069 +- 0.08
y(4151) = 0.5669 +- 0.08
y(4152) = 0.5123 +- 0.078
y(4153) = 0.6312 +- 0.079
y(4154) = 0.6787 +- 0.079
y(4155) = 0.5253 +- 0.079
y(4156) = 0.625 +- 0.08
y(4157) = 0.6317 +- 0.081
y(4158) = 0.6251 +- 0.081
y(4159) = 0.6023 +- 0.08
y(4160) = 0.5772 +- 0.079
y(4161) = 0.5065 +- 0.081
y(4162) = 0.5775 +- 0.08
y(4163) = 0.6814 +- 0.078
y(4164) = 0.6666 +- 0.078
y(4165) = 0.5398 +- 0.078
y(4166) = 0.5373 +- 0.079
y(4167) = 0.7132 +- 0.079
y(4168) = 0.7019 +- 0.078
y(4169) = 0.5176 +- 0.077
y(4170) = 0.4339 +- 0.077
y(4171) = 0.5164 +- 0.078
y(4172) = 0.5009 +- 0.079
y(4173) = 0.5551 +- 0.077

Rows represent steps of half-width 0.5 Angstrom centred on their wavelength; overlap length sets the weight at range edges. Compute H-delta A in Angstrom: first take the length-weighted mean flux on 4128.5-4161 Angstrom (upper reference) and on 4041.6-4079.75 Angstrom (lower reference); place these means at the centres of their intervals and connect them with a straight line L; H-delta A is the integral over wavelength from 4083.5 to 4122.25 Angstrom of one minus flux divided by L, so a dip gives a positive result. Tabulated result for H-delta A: 5.2 Angstrom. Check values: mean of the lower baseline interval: 0.558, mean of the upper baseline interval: 0.574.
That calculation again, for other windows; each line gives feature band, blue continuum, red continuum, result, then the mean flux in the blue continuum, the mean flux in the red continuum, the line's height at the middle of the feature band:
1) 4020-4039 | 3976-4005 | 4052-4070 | -1.6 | 0.529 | 0.564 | 0.548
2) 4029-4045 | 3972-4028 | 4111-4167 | -1.1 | 0.528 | 0.565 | 0.538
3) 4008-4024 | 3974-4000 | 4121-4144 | -1.0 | 0.51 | 0.557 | 0.52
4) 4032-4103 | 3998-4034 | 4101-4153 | 0.1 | 0.566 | 0.526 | 0.547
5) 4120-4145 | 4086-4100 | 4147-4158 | 0.6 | 0.518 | 0.597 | 0.57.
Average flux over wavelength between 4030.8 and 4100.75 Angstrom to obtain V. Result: 0.549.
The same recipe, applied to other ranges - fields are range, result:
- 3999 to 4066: 0.561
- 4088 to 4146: 0.513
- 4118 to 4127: 0.563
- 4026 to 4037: 0.584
